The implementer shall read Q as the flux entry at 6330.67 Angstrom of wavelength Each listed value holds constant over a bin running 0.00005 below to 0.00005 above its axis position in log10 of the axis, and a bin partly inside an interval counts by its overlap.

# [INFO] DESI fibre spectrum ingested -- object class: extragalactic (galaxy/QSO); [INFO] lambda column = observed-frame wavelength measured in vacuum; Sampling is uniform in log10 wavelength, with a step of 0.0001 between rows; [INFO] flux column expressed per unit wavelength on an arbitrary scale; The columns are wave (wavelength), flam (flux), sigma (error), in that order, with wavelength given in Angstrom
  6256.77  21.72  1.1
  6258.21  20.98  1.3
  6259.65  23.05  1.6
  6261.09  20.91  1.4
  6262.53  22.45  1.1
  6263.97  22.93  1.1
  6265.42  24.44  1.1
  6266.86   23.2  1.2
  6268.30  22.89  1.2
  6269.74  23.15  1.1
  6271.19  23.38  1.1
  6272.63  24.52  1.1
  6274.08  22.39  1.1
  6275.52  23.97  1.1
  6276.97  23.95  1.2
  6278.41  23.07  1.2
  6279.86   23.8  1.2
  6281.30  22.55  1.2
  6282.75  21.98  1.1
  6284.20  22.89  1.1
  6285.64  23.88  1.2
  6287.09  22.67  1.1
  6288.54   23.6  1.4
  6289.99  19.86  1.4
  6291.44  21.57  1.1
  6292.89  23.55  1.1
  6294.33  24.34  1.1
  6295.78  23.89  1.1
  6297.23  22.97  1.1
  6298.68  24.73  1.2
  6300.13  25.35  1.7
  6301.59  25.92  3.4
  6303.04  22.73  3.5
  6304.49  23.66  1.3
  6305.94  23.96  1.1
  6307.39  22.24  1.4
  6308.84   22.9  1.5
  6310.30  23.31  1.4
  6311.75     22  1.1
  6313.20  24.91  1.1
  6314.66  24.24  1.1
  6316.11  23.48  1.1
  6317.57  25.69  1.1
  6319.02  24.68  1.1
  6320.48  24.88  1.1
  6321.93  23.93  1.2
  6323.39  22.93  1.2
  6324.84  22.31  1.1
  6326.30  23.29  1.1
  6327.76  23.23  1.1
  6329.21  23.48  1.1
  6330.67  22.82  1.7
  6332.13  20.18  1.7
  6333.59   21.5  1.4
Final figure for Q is 22.82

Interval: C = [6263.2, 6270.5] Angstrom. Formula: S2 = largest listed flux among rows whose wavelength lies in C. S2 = 24.44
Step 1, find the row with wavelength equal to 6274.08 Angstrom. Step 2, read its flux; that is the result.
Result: 22.39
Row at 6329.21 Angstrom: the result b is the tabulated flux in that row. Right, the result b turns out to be 23.48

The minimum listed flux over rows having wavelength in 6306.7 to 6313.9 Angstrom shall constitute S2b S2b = 22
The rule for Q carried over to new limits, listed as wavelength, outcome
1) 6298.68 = 24.73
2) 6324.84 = 22.31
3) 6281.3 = 22.55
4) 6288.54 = 23.6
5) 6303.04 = 22.73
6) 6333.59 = 21.5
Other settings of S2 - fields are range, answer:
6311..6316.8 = 24.91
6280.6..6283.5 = 22.55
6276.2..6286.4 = 23.95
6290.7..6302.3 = 25.92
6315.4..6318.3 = 25.69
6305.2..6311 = 23.96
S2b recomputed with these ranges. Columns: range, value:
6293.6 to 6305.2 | 22.73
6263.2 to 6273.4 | 22.89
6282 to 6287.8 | 21.98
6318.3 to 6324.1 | 22.93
